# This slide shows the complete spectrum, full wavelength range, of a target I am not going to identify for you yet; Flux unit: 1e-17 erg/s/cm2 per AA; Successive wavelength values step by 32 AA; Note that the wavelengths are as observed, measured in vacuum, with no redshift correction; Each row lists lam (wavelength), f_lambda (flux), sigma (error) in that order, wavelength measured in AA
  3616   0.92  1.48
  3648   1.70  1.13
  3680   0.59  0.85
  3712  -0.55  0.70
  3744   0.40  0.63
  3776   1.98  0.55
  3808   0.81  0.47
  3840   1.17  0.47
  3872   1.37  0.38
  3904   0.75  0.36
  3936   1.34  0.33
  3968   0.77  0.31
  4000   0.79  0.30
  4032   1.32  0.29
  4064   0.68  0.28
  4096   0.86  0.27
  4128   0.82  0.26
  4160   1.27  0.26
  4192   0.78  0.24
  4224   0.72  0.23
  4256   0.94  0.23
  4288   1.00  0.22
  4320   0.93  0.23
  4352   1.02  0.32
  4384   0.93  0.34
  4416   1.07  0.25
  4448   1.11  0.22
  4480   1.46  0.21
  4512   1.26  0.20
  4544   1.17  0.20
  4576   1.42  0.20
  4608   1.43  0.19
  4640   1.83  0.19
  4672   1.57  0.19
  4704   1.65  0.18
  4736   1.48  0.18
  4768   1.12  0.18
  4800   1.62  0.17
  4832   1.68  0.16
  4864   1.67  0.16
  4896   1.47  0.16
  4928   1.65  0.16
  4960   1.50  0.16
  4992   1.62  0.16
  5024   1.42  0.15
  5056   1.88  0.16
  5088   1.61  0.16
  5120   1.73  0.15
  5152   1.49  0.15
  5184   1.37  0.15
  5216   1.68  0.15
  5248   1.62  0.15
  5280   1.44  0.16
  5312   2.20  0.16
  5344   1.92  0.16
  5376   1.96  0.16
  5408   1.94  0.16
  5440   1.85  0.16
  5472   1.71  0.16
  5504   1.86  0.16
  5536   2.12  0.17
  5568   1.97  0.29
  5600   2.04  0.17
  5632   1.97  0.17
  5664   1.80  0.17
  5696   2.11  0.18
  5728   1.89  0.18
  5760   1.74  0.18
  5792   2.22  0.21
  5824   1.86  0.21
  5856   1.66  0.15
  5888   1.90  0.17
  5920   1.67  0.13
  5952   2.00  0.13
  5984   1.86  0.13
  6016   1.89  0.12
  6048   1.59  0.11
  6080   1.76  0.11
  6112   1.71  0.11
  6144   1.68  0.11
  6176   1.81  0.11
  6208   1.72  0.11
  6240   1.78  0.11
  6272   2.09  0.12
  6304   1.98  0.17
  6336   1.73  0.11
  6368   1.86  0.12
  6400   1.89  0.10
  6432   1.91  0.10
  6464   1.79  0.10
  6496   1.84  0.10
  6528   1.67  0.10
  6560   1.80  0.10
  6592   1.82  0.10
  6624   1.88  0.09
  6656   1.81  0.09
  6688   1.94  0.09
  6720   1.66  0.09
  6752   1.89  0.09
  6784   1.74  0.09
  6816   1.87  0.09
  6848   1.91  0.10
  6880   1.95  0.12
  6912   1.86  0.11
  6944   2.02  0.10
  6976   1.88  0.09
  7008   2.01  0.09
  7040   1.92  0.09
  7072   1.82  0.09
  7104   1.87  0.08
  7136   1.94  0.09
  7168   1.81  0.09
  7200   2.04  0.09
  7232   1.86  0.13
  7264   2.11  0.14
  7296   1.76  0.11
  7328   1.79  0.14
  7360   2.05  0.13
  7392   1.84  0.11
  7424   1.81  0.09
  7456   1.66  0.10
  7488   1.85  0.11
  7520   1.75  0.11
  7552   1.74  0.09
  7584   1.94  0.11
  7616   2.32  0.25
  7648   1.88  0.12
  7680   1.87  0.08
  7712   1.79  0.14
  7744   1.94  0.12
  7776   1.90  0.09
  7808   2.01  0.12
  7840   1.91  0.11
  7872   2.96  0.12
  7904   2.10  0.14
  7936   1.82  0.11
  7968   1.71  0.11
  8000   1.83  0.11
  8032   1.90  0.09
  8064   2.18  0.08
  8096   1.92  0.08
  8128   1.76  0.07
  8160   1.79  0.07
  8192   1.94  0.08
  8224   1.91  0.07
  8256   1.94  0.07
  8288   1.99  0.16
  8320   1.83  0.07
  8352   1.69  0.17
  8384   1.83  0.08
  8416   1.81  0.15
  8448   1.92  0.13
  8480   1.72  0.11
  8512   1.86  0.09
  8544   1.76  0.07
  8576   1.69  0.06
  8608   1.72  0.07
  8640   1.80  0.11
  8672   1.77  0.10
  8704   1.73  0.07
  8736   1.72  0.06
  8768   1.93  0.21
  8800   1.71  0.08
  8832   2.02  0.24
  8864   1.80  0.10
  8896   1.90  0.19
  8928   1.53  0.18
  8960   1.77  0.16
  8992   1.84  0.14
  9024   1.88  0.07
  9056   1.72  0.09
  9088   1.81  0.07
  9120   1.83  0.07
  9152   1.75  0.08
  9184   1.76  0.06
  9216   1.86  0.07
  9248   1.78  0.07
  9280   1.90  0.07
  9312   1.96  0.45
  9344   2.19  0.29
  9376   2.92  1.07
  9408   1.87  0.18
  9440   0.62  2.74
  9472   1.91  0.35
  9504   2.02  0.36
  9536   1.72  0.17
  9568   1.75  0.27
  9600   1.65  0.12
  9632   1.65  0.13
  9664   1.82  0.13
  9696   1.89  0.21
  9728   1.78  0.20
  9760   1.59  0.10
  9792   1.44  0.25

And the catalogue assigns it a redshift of 0.200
